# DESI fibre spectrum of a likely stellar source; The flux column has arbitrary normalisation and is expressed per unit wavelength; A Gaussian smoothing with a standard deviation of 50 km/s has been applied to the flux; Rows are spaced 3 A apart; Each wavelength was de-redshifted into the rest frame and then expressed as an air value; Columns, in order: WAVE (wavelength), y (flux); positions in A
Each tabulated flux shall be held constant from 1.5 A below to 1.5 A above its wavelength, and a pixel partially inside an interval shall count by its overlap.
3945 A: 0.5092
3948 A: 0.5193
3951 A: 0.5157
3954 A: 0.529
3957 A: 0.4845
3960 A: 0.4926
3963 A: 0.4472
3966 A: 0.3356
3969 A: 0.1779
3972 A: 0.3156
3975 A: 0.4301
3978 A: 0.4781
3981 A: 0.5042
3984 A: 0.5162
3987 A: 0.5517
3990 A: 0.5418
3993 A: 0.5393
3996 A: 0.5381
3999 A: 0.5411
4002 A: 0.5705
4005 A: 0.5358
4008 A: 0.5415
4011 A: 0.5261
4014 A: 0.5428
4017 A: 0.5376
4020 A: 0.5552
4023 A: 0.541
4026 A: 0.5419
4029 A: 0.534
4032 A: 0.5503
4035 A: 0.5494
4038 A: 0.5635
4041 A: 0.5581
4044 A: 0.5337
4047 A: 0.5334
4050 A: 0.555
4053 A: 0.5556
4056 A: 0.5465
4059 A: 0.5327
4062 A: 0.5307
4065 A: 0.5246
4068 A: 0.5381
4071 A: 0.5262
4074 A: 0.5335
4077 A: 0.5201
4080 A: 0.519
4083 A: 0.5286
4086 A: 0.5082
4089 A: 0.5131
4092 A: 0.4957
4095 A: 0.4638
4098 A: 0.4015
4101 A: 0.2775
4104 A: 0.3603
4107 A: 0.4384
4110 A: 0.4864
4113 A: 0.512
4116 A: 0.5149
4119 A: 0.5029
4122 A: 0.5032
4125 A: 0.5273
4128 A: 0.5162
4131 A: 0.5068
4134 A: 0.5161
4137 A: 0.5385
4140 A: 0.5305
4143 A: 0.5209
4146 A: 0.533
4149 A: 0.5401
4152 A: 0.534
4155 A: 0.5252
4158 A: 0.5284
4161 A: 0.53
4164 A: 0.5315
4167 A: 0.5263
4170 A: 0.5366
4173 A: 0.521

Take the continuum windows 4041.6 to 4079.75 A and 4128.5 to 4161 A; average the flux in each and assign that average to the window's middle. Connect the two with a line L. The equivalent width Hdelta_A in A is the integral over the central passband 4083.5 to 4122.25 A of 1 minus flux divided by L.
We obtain 5.2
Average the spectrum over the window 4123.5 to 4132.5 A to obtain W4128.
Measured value 0.517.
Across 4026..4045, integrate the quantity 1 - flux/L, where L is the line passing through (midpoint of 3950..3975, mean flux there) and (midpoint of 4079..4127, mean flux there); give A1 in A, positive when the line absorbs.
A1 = -4.5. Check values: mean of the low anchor 0.411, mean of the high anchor 0.472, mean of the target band 0.548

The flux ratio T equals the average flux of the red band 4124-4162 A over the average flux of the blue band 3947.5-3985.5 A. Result 1.20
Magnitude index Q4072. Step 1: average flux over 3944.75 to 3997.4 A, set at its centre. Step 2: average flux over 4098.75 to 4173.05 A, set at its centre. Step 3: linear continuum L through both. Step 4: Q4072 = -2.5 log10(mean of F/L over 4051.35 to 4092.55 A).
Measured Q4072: -0.09 mag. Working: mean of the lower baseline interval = 0.467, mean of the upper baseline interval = 0.501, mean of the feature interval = 0.527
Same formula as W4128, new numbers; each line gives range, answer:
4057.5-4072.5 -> 0.53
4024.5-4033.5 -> 0.542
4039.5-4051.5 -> 0.545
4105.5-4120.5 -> 0.491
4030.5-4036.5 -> 0.55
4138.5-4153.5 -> 0.532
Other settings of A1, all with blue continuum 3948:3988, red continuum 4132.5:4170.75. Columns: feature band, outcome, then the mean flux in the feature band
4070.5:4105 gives 2.0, 0.471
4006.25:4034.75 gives -4.3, 0.541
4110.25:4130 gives 0.2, 0.511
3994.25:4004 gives -1.9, 0.549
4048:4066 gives -2.0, 0.541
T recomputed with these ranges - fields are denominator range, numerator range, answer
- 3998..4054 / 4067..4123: 0.88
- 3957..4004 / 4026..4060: 1.17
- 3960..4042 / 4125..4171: 1.05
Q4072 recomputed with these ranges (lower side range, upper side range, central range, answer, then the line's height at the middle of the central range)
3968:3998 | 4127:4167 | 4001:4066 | -0.125 mag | 0.484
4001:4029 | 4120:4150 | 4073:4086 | 0.018 mag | 0.532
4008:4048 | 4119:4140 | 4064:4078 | 0.008 mag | 0.533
